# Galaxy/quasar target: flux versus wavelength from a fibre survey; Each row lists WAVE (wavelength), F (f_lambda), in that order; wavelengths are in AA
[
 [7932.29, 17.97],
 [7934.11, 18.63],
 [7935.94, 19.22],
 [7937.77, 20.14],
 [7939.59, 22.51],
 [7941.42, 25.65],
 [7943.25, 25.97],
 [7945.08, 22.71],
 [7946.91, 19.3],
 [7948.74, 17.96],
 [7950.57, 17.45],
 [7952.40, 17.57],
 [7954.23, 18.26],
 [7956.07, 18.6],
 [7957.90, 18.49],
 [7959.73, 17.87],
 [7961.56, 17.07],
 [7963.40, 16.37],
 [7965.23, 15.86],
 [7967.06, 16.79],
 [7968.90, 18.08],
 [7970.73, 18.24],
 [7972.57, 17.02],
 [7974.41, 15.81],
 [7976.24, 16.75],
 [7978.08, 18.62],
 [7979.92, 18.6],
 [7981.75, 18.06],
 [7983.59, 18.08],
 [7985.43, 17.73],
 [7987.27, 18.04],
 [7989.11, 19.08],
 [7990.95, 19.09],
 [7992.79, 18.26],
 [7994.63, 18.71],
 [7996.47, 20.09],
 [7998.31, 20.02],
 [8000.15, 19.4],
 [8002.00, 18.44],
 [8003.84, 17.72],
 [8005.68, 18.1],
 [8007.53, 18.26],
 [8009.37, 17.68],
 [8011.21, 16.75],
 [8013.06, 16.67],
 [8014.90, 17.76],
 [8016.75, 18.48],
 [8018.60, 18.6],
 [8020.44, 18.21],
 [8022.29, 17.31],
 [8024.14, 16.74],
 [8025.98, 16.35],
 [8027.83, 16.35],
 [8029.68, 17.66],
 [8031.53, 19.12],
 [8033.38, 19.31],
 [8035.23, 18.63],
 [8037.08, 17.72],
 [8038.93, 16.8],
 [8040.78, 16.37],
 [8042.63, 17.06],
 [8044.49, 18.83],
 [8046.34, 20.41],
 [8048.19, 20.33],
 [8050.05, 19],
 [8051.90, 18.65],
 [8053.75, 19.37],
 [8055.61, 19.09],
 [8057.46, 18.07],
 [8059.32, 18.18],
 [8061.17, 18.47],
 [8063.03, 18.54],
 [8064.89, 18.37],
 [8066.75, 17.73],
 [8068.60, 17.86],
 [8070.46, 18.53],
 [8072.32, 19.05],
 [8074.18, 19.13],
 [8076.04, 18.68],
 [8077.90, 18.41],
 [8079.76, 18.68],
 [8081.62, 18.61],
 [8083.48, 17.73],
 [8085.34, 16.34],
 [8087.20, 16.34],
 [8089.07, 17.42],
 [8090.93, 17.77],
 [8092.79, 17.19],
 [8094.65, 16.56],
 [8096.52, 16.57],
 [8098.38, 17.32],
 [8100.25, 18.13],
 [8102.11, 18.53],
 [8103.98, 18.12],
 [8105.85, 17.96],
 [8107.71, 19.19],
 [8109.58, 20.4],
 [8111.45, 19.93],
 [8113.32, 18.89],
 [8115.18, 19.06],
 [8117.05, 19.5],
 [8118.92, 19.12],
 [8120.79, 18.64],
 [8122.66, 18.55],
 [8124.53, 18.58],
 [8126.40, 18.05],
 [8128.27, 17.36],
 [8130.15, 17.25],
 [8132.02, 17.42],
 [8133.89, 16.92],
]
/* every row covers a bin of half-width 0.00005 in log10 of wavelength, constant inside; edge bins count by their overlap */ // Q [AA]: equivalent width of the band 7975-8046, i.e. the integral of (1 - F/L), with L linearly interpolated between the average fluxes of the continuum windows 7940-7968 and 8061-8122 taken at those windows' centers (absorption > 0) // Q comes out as 2.7 AA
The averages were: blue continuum 19.1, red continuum 18.3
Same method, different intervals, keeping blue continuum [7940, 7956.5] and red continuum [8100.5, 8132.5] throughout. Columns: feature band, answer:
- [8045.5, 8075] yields 0.70 AA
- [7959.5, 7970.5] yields 1.77 AA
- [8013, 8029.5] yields 1.88 AA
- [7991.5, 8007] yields 0.85 AA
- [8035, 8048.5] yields 0.90 AA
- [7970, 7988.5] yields 2.23 AA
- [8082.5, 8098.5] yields 1.61 AA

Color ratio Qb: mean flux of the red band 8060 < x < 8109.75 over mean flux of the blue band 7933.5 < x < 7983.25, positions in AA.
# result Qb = 1.0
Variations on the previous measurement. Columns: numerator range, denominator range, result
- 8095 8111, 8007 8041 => 1.03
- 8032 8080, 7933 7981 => 0.98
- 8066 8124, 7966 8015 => 1.01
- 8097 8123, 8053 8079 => 1.01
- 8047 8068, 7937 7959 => 0.92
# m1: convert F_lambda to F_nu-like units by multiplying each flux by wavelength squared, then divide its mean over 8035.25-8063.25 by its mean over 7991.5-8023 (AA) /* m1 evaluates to 1.0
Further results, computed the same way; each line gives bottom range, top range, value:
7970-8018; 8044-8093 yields 1.03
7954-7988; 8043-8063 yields 1.10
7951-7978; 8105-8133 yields 1.12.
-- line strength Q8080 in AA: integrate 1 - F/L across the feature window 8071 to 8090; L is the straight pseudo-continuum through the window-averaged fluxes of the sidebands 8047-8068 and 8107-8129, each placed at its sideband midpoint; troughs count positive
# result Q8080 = 0.8 AA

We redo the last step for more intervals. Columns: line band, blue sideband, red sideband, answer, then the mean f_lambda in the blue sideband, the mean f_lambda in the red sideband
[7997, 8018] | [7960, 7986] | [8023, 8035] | -0.7 AA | 17.4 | 17.6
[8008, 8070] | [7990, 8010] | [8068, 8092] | 1.0 AA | 18.7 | 18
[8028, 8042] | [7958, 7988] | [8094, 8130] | 0.0 AA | 17.5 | 18.4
